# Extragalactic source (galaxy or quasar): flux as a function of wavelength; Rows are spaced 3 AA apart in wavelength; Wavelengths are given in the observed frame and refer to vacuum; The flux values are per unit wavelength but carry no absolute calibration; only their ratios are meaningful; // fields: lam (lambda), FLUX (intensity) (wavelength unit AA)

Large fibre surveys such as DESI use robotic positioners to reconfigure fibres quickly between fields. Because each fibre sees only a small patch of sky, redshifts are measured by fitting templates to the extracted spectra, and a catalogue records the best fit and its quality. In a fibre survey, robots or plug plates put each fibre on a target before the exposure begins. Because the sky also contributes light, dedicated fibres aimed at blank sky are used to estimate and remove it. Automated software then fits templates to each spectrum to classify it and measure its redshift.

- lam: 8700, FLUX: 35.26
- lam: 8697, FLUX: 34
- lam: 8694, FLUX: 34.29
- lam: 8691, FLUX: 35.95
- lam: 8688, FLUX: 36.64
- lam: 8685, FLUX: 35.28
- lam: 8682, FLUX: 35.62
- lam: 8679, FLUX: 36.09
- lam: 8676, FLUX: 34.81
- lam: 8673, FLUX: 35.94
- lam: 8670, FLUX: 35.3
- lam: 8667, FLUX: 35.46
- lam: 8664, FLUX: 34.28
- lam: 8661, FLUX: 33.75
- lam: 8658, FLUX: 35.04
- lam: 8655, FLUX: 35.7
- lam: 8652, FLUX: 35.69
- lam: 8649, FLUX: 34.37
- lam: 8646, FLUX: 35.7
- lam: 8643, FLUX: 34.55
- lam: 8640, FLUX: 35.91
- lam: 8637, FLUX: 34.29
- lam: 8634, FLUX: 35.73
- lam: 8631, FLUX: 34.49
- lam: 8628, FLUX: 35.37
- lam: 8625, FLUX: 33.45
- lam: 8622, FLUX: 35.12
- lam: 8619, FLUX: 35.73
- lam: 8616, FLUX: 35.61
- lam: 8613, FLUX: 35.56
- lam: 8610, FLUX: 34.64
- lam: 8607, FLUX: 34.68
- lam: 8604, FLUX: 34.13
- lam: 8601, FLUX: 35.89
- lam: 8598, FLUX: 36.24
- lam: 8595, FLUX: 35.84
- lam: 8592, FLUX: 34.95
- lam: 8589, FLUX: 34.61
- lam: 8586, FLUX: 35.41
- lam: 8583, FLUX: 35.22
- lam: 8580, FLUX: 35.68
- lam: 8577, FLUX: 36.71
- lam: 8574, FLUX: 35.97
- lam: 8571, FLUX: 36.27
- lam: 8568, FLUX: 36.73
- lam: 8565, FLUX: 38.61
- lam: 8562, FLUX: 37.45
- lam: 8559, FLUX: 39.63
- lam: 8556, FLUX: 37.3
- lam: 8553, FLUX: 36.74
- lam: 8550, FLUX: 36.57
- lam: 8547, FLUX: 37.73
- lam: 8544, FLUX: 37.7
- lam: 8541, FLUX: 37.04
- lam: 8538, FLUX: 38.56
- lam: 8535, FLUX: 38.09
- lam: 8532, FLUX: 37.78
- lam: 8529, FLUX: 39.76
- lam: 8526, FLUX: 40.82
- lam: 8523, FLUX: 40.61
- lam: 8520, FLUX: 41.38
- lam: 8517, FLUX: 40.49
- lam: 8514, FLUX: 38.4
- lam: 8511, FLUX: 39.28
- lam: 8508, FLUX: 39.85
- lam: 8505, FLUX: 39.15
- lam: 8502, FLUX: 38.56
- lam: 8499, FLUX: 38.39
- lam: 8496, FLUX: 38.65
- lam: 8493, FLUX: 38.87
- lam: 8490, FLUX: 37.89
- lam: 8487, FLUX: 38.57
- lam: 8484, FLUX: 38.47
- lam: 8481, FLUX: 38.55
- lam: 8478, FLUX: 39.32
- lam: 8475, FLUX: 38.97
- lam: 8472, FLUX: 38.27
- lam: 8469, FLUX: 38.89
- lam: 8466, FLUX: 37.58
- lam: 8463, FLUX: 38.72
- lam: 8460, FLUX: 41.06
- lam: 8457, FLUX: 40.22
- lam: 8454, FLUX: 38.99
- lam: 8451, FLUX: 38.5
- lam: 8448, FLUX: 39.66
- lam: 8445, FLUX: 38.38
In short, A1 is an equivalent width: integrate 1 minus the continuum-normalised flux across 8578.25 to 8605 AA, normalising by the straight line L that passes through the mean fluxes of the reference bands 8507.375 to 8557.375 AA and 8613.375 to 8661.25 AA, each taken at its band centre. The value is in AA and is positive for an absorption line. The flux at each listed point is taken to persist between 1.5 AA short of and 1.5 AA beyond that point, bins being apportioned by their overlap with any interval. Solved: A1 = 0.9 AA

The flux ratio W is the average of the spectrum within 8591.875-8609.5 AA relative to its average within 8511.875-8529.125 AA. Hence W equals 0.9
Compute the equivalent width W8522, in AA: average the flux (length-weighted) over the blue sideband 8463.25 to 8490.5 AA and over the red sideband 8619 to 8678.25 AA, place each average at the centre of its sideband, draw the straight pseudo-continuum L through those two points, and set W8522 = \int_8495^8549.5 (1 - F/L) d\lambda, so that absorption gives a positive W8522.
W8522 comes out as -2.0 AA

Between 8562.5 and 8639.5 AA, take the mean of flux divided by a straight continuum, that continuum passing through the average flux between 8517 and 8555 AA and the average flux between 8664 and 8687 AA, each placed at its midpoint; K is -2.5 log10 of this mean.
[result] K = 0.05 mag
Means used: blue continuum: 38.6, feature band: 35.5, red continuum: 35.4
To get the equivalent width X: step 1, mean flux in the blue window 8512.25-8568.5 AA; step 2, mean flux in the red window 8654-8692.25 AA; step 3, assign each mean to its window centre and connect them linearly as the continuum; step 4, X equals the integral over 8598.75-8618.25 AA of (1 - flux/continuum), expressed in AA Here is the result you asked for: 0.9 AA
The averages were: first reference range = 38.5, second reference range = 35.4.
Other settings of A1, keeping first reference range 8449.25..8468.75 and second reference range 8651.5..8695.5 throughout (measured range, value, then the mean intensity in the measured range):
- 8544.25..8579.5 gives 0.10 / 37.2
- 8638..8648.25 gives 0.17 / 35.3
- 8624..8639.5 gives 0.55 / 34.8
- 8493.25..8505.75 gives -0.08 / 38.7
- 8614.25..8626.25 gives 0.41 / 35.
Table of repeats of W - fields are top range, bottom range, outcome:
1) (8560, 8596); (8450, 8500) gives 0.93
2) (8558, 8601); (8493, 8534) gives 0.92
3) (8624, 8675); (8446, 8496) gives 0.90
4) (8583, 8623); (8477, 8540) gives 0.90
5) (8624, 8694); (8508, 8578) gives 0.92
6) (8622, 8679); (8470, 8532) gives 0.89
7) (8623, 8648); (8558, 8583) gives 0.94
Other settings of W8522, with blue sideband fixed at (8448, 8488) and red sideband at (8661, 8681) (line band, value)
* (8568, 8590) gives 0.7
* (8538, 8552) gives 0.1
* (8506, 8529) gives -1.2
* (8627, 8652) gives 0.5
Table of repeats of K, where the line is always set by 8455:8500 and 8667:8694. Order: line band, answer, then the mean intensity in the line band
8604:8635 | 0.048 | 35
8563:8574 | 0.010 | 37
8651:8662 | 0.028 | 35.1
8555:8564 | -0.019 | 38.2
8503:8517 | -0.027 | 39.3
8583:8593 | 0.062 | 35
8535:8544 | 0.001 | 37.8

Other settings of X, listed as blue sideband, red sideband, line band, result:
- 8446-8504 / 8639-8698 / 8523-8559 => -0.5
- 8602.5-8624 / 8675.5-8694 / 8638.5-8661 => 0.1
